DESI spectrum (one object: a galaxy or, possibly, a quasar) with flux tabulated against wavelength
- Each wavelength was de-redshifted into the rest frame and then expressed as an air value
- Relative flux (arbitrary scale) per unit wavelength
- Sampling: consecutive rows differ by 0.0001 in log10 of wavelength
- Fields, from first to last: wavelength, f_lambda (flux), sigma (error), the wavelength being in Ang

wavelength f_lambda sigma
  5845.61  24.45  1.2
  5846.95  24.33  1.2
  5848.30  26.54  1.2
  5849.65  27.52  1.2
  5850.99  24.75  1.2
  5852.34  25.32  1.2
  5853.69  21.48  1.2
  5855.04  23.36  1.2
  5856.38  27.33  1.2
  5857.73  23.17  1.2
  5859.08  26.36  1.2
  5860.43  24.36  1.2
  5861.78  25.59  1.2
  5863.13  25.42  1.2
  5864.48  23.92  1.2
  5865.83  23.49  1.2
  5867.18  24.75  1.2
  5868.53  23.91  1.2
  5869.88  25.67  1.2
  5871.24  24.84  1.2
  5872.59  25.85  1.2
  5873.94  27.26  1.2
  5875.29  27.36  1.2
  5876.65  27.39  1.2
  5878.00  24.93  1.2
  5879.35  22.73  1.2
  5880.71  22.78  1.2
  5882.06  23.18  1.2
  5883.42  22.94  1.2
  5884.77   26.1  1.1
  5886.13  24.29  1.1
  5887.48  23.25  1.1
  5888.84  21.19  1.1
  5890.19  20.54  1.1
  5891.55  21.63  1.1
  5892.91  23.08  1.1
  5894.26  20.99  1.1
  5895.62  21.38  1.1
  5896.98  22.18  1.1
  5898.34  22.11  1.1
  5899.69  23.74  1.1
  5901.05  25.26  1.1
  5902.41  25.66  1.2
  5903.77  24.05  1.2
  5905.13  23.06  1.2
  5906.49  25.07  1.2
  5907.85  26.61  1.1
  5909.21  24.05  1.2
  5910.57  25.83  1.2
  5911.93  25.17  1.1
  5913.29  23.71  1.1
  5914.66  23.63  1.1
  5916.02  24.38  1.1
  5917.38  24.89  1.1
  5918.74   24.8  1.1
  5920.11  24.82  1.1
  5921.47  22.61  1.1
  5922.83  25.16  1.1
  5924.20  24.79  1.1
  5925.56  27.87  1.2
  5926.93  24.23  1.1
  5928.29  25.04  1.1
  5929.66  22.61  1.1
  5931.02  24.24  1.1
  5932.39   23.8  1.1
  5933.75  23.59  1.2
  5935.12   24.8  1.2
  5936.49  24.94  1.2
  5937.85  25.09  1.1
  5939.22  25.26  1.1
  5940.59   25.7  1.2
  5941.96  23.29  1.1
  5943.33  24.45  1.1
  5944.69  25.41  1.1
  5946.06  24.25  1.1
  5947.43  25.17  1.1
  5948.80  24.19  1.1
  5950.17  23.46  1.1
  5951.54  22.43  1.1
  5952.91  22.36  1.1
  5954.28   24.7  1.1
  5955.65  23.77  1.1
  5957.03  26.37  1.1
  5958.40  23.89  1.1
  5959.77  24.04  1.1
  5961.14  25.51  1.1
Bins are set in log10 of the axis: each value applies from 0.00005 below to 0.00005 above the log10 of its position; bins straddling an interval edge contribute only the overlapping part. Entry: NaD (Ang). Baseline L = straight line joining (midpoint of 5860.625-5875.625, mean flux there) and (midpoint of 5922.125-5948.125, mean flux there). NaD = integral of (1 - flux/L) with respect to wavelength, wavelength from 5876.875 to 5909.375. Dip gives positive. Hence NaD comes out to 2.09 Ang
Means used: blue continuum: 25.2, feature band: 23.4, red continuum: 24.7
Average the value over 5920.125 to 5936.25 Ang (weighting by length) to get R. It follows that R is 24.5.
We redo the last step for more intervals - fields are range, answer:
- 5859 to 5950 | 24.3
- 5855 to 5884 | 24.9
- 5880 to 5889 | 23.5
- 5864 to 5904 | 23.9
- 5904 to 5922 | 24.5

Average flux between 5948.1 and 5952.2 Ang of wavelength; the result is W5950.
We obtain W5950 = 23.4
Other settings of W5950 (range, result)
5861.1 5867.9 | 24.6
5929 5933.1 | 23.6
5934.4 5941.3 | 25.1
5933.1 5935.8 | 24.2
